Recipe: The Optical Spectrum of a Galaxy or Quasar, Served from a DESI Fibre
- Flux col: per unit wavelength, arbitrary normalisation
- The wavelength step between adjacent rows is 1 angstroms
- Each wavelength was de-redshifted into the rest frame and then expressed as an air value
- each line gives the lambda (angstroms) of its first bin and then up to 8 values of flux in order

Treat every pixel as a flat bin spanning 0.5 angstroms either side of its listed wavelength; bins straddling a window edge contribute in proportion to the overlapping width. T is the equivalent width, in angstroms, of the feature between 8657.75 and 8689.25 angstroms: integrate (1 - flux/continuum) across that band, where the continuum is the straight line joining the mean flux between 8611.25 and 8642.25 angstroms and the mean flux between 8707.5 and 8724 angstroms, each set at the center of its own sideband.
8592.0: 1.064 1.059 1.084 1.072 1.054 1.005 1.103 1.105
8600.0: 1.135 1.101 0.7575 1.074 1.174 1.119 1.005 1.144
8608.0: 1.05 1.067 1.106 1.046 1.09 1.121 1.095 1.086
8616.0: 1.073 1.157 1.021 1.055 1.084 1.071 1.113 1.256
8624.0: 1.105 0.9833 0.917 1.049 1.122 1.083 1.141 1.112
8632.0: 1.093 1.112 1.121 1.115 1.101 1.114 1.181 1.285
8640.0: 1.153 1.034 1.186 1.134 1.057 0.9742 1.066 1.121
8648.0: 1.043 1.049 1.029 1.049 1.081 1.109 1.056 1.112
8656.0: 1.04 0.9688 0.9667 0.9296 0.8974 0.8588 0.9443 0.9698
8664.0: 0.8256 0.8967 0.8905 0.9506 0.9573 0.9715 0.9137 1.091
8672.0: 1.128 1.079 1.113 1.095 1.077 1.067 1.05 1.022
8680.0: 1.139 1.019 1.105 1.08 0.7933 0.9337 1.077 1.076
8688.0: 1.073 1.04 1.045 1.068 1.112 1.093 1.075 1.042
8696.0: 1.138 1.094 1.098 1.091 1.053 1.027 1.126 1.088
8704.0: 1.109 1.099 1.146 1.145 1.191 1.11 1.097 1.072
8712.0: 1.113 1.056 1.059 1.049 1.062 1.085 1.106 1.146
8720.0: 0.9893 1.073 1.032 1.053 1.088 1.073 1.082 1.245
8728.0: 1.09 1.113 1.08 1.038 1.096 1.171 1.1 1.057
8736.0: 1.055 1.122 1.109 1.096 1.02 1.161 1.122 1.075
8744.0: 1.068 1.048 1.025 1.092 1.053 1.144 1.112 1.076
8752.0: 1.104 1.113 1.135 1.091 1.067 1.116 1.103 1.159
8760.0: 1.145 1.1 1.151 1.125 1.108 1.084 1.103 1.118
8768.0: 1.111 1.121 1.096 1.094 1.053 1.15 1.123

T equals 2.61 angstroms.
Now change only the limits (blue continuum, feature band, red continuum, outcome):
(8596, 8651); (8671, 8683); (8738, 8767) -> 0.1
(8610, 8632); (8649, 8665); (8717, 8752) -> 1.4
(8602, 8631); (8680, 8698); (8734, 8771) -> 0.6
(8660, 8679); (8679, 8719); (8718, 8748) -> -1.6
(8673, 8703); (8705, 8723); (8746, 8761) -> -0.2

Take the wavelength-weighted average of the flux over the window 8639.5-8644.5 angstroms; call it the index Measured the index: 1.11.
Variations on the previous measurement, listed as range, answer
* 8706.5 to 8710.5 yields 1.14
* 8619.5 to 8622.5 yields 1.09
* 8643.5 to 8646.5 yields 1.03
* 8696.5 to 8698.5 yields 1.1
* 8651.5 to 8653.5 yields 1.09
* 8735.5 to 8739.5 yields 1.1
